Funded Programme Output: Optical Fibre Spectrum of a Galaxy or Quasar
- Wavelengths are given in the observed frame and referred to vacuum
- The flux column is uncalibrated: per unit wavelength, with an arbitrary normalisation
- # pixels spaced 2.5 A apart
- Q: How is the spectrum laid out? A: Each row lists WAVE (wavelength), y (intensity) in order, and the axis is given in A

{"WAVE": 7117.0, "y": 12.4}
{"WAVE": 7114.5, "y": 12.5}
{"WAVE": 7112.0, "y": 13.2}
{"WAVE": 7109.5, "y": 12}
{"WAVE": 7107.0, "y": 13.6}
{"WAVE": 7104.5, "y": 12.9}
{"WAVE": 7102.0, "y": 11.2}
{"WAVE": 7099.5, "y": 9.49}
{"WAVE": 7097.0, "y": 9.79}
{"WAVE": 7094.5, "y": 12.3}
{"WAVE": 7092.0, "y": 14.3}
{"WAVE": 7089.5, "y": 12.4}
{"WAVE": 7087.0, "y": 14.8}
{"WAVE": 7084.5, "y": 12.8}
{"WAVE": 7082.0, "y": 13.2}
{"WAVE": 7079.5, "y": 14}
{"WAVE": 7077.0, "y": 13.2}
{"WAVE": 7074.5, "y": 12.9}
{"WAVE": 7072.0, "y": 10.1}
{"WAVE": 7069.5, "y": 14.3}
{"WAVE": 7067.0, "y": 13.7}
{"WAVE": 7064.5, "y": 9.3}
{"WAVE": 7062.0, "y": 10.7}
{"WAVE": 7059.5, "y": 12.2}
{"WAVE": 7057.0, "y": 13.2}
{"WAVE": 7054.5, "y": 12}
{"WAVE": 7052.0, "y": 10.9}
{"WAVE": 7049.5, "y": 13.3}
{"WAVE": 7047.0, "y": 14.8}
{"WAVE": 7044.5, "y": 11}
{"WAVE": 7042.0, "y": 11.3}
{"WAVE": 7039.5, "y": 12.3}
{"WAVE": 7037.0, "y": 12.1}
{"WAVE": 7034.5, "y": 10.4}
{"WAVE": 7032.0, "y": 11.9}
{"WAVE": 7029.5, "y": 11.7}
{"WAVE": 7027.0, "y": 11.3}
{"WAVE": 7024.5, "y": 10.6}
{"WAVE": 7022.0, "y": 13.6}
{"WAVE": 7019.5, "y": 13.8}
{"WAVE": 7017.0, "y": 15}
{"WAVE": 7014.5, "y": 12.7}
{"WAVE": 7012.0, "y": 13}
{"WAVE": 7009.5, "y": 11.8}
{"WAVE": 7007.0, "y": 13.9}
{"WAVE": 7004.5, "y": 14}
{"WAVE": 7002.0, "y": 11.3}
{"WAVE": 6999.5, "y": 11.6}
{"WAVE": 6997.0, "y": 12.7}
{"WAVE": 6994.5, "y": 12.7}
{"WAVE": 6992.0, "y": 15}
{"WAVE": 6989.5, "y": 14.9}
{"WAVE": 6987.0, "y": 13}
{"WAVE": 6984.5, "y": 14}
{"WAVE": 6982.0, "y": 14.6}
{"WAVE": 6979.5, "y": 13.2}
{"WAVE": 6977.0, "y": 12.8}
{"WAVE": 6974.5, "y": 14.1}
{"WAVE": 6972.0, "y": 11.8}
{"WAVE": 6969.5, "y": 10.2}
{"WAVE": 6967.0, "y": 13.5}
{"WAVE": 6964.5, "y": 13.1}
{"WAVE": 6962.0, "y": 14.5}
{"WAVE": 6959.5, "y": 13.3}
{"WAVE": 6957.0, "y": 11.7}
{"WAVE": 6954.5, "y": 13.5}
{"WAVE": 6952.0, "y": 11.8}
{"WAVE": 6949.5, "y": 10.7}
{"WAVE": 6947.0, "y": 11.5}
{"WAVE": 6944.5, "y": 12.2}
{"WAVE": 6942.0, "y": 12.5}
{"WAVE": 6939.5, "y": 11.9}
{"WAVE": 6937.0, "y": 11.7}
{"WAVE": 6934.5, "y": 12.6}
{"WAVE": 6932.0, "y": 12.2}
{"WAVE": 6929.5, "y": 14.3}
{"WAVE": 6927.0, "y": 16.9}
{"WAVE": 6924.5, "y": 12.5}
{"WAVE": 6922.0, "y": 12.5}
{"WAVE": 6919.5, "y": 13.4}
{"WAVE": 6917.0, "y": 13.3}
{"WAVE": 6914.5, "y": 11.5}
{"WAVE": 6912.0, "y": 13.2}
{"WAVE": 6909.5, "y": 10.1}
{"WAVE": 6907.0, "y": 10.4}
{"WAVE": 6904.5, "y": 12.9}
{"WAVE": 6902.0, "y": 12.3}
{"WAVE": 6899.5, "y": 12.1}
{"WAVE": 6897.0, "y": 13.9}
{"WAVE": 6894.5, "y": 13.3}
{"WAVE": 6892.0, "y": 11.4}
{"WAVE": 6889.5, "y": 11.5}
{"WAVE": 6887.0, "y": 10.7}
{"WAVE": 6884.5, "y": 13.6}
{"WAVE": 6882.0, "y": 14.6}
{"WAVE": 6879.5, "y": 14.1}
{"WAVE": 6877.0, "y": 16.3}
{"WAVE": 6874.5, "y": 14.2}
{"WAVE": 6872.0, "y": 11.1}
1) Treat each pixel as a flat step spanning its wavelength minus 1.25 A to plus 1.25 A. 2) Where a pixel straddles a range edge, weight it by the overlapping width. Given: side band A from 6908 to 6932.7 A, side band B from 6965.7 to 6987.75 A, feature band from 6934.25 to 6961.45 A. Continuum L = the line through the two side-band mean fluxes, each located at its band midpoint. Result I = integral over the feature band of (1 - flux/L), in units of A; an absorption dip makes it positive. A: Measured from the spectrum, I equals 1.7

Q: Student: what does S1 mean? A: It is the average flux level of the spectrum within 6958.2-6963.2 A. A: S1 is 13.9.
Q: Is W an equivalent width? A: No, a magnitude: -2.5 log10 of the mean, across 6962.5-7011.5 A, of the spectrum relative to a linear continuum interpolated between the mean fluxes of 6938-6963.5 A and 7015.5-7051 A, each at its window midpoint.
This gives -0.06 mag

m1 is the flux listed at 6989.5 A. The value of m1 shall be 14.9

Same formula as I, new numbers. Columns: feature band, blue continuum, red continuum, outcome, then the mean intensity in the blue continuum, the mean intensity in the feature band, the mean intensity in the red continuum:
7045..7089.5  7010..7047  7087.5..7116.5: -1.4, 12.3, 12.6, 12.2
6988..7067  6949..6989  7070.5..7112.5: 1.8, 12.9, 12.4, 12.5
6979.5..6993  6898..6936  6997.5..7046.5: -1.9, 12.7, 14.2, 12.3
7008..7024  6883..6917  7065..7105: -1.1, 12.1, 13.2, 12.5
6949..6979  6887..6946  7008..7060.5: -0.5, 12.5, 12.6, 12.3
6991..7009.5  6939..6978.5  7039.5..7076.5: -0.9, 12.5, 12.9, 12.1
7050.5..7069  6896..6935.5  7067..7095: 1.8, 12.8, 11.8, 13.2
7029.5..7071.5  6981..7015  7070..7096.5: 3.3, 13.2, 12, 12.9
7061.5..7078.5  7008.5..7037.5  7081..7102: 0.3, 12.3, 12.1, 12.3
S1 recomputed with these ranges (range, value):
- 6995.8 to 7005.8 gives 12.4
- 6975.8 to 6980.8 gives 13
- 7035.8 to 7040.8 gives 12.2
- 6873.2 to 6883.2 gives 14.8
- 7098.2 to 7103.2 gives 10.3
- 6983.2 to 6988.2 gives 13.5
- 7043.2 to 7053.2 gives 12.5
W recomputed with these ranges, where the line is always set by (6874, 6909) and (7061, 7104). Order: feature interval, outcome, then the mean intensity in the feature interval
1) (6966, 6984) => -0.03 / 12.9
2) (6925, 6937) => -0.08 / 13.7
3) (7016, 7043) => 0.02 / 12.2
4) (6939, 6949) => 0.07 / 11.9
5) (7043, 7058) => -0.01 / 12.5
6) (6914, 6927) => -0.03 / 13.1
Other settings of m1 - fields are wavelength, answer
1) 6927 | 16.9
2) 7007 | 13.9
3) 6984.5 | 14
